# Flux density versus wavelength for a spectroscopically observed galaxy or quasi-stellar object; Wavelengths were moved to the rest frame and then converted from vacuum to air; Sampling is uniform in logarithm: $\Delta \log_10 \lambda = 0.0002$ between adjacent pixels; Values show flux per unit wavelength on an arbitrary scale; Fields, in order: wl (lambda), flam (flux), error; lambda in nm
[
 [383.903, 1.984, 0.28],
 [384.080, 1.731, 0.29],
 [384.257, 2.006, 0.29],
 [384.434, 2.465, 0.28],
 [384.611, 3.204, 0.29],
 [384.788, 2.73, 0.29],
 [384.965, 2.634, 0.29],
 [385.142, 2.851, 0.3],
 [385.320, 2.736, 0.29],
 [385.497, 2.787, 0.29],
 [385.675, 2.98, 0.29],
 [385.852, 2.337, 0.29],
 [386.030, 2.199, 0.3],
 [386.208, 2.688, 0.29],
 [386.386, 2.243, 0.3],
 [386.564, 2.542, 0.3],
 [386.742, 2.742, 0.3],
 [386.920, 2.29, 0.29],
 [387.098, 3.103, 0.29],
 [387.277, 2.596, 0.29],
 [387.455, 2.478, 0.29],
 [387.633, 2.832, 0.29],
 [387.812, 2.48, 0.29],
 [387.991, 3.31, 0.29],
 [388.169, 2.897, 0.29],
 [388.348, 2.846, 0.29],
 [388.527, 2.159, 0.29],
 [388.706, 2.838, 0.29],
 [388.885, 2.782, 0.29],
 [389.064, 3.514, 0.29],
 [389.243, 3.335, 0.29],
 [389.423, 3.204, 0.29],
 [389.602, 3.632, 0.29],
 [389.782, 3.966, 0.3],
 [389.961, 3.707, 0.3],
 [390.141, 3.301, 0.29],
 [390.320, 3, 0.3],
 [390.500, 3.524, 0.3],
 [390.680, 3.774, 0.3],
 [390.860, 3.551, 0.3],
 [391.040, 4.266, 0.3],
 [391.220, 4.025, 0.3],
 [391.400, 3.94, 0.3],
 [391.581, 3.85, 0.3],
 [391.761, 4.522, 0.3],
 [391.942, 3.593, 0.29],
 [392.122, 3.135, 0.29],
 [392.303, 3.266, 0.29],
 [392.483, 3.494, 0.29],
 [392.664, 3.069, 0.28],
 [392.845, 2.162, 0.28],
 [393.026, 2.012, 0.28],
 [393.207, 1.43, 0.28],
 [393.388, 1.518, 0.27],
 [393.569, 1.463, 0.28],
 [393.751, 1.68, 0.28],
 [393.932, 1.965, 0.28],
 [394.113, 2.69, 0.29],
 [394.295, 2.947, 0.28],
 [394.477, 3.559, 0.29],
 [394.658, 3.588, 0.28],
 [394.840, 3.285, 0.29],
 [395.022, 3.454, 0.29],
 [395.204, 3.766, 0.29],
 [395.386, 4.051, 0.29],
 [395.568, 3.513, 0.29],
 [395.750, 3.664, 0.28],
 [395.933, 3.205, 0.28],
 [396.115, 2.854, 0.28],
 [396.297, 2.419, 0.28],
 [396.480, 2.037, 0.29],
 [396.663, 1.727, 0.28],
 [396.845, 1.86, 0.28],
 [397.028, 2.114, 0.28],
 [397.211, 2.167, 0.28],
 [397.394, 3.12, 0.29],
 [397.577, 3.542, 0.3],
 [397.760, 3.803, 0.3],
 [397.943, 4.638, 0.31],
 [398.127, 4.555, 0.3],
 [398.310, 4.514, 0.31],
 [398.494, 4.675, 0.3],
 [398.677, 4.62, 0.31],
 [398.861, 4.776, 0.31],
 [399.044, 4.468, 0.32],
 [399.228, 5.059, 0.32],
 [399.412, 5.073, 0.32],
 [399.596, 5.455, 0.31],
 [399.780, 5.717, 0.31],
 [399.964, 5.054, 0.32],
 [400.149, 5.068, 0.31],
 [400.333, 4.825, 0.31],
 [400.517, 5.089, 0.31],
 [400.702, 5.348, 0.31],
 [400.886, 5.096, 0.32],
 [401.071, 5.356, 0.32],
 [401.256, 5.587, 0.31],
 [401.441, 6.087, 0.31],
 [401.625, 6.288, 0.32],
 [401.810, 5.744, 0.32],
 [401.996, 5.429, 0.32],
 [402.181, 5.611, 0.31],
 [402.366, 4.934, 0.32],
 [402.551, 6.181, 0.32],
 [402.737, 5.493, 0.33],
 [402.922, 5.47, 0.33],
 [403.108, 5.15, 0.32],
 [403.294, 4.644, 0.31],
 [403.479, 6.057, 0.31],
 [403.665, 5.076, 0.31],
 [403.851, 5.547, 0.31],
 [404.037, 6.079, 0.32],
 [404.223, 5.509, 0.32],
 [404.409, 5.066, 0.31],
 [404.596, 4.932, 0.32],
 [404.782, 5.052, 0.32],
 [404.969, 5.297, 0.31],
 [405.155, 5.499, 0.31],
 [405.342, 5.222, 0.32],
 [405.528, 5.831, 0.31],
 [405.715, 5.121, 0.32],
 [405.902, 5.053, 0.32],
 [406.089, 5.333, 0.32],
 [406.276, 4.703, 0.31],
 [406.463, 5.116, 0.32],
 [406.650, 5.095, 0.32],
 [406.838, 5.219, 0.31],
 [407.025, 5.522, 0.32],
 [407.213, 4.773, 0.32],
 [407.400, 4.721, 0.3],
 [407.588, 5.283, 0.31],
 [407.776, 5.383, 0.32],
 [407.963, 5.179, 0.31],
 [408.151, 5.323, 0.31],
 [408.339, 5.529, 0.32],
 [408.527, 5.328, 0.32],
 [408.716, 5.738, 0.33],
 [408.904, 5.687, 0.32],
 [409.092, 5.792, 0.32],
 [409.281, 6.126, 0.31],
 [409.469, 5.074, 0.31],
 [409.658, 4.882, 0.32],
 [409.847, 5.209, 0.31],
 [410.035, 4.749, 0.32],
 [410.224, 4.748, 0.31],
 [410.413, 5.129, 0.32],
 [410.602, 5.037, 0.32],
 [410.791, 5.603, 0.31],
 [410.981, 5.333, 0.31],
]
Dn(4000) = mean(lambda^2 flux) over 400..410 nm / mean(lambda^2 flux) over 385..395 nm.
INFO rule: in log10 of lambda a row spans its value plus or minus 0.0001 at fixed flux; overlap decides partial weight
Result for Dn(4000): 1.9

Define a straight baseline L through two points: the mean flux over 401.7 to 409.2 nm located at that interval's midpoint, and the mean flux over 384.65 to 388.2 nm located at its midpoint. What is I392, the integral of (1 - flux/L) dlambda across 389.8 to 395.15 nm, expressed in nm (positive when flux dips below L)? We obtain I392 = 0.58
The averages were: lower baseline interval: 2.68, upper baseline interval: 5.35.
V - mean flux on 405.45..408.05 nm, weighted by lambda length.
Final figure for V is 5.16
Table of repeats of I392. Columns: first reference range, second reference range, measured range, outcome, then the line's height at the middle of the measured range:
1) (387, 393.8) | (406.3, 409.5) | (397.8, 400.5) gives -0.43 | 4.2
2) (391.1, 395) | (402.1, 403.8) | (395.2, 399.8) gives 0.41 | 4.04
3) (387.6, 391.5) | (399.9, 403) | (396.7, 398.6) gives 0.53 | 4.77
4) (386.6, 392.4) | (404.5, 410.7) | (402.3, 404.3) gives -0.30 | 4.76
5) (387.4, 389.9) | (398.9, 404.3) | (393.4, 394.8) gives 0.53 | 4.03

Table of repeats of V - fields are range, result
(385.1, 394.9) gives 2.96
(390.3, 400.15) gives 3.45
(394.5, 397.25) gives 2.94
